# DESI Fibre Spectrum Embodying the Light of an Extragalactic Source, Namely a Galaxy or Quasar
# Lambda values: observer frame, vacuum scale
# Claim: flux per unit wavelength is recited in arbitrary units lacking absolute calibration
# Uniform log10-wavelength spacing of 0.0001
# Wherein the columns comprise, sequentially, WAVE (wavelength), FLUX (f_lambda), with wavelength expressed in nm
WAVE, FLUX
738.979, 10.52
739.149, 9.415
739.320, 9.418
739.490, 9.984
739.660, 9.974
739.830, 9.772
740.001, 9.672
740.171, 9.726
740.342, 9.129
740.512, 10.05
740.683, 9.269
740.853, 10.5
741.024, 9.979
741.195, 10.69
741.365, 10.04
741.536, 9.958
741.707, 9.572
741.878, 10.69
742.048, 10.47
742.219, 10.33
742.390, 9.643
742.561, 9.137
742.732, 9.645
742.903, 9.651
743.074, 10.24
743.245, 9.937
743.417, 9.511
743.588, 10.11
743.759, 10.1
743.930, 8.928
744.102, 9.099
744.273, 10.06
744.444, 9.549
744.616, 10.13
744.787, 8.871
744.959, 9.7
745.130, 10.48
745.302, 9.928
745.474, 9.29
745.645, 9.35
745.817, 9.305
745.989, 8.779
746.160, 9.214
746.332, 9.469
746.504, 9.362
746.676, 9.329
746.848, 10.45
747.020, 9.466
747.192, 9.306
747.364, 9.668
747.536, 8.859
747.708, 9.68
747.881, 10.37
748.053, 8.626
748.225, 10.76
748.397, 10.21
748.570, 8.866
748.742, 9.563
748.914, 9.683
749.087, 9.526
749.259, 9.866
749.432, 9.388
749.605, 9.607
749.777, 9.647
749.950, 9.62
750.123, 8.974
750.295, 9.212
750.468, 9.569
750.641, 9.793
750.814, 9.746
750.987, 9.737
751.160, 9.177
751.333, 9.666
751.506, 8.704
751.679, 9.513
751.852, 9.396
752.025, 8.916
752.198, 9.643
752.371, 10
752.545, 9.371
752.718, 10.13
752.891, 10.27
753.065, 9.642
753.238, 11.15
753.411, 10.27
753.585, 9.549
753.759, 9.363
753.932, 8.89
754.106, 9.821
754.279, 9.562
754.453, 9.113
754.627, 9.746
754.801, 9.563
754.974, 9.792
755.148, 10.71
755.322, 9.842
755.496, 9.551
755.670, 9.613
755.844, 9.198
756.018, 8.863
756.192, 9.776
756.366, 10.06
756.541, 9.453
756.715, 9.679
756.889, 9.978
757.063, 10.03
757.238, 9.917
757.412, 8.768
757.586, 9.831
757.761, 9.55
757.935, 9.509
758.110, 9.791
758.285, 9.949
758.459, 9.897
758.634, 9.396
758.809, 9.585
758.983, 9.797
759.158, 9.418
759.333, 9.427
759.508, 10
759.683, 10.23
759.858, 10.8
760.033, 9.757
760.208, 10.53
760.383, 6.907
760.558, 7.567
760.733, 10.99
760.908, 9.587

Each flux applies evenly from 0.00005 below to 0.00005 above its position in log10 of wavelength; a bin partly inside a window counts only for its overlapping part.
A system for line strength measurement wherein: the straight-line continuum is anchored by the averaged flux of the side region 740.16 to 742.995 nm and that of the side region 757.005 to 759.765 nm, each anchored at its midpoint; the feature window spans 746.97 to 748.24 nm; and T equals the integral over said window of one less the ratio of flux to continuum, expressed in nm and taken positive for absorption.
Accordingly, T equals 0.04 nm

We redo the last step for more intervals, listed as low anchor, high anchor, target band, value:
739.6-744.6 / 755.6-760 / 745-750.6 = 0.14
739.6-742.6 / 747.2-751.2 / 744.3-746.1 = 0.04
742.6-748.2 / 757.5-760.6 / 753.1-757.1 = -0.06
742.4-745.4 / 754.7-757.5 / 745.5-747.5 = 0.06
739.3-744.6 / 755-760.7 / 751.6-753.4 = -0.02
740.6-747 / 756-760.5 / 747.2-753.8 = 0.05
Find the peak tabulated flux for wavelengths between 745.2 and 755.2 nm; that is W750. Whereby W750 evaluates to 11.15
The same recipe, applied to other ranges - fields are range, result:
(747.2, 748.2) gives 10.37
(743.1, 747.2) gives 10.48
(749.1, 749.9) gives 9.866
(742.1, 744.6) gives 10.33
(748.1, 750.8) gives 10.76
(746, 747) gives 10.45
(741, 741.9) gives 10.69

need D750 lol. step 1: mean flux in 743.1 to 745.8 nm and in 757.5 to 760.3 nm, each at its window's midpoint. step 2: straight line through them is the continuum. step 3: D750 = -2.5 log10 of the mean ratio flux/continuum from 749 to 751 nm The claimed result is 0.02 mag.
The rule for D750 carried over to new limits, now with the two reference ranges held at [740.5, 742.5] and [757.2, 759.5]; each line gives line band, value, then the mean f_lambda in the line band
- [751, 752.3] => 0.05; 9.33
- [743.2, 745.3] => 0.03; 9.71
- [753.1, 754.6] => 0.00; 9.71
